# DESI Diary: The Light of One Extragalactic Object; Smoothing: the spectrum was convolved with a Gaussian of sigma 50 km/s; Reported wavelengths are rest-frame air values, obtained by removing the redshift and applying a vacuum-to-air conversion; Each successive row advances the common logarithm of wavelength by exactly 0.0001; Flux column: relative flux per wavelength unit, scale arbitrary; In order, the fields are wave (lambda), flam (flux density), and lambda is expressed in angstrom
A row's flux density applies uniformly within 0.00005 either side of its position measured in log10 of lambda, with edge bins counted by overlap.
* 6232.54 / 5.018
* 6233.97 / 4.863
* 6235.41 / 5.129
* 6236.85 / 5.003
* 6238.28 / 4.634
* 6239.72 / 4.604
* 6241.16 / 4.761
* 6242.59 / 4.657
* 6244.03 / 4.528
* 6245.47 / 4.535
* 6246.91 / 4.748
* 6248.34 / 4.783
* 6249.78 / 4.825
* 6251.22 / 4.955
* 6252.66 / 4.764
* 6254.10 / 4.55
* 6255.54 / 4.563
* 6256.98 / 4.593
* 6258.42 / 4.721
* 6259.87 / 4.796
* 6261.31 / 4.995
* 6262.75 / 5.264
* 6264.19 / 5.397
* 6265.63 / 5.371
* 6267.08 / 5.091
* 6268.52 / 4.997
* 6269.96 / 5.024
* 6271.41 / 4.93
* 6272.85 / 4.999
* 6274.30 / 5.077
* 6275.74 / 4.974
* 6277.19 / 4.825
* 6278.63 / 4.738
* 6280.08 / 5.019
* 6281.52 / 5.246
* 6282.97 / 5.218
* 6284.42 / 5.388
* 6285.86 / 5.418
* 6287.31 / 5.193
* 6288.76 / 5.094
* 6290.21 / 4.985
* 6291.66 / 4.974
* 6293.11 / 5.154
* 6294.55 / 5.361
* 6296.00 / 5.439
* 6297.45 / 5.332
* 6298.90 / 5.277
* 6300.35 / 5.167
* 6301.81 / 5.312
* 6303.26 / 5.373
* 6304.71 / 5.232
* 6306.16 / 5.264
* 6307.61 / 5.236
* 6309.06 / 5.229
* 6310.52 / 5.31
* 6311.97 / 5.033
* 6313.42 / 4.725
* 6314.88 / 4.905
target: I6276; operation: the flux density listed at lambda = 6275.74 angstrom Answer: 4.974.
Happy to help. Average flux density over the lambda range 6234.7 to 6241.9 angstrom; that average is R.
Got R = 4.83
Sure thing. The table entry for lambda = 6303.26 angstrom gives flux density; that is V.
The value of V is 5.373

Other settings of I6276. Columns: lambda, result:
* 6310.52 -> 5.31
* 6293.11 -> 5.154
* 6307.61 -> 5.236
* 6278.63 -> 4.738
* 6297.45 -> 5.332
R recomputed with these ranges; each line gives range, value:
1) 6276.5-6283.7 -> 5.01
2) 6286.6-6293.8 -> 5.07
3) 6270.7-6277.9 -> 4.96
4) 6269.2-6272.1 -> 4.97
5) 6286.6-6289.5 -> 5.14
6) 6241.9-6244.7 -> 4.59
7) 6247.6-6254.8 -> 4.78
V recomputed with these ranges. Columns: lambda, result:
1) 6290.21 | 4.985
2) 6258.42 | 4.721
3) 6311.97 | 5.033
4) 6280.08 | 5.019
